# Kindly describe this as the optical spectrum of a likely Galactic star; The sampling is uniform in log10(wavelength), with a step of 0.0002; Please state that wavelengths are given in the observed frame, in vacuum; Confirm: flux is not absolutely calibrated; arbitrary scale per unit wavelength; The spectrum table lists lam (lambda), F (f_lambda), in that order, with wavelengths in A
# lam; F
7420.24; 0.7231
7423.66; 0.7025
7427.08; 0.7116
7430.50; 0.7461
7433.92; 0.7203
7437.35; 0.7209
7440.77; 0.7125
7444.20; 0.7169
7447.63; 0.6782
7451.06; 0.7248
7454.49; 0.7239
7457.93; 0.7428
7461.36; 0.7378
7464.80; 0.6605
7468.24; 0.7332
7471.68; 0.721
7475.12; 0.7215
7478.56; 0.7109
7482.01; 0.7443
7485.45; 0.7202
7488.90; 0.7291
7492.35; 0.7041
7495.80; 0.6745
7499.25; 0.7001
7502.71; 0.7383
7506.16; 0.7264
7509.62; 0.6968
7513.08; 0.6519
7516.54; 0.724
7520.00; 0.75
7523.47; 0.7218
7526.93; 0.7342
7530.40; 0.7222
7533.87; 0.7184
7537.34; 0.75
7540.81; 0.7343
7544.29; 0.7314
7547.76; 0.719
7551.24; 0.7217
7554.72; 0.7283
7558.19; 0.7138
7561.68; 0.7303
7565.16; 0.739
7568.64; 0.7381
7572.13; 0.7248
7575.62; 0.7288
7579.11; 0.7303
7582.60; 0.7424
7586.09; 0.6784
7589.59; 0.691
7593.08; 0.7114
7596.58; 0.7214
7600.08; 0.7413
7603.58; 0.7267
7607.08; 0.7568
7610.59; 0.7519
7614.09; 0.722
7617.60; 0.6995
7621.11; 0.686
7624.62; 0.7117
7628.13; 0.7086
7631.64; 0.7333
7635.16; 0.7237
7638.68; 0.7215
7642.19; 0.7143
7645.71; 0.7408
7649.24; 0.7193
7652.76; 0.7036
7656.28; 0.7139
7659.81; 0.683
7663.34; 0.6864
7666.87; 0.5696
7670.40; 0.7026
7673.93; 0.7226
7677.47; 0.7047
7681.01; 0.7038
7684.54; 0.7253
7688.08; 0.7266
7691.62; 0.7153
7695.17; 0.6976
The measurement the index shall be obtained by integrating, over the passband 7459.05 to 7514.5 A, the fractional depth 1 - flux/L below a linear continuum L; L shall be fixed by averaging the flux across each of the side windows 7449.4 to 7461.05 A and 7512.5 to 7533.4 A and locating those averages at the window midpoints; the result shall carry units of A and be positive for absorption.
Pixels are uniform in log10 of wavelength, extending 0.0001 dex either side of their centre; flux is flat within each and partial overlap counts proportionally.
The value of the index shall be 1.2 A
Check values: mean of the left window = 0.731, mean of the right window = 0.721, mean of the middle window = 0.711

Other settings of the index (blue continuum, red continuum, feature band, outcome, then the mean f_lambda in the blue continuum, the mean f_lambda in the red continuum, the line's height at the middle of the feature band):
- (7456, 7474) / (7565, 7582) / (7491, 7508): 0.34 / 0.719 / 0.732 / 0.723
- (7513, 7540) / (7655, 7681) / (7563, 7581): -0.49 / 0.726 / 0.684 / 0.713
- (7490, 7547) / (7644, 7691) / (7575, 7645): -1.30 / 0.718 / 0.7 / 0.707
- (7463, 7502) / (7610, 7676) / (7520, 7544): -0.75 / 0.712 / 0.705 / 0.71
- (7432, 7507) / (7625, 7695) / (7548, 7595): -0.69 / 0.716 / 0.706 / 0.711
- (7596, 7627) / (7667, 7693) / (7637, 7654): -0.13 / 0.724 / 0.705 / 0.715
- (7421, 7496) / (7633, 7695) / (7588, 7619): -0.74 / 0.717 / 0.704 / 0.708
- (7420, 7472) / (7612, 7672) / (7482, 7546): -0.63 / 0.717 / 0.703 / 0.712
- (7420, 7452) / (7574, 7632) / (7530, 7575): -0.65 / 0.715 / 0.72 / 0.718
